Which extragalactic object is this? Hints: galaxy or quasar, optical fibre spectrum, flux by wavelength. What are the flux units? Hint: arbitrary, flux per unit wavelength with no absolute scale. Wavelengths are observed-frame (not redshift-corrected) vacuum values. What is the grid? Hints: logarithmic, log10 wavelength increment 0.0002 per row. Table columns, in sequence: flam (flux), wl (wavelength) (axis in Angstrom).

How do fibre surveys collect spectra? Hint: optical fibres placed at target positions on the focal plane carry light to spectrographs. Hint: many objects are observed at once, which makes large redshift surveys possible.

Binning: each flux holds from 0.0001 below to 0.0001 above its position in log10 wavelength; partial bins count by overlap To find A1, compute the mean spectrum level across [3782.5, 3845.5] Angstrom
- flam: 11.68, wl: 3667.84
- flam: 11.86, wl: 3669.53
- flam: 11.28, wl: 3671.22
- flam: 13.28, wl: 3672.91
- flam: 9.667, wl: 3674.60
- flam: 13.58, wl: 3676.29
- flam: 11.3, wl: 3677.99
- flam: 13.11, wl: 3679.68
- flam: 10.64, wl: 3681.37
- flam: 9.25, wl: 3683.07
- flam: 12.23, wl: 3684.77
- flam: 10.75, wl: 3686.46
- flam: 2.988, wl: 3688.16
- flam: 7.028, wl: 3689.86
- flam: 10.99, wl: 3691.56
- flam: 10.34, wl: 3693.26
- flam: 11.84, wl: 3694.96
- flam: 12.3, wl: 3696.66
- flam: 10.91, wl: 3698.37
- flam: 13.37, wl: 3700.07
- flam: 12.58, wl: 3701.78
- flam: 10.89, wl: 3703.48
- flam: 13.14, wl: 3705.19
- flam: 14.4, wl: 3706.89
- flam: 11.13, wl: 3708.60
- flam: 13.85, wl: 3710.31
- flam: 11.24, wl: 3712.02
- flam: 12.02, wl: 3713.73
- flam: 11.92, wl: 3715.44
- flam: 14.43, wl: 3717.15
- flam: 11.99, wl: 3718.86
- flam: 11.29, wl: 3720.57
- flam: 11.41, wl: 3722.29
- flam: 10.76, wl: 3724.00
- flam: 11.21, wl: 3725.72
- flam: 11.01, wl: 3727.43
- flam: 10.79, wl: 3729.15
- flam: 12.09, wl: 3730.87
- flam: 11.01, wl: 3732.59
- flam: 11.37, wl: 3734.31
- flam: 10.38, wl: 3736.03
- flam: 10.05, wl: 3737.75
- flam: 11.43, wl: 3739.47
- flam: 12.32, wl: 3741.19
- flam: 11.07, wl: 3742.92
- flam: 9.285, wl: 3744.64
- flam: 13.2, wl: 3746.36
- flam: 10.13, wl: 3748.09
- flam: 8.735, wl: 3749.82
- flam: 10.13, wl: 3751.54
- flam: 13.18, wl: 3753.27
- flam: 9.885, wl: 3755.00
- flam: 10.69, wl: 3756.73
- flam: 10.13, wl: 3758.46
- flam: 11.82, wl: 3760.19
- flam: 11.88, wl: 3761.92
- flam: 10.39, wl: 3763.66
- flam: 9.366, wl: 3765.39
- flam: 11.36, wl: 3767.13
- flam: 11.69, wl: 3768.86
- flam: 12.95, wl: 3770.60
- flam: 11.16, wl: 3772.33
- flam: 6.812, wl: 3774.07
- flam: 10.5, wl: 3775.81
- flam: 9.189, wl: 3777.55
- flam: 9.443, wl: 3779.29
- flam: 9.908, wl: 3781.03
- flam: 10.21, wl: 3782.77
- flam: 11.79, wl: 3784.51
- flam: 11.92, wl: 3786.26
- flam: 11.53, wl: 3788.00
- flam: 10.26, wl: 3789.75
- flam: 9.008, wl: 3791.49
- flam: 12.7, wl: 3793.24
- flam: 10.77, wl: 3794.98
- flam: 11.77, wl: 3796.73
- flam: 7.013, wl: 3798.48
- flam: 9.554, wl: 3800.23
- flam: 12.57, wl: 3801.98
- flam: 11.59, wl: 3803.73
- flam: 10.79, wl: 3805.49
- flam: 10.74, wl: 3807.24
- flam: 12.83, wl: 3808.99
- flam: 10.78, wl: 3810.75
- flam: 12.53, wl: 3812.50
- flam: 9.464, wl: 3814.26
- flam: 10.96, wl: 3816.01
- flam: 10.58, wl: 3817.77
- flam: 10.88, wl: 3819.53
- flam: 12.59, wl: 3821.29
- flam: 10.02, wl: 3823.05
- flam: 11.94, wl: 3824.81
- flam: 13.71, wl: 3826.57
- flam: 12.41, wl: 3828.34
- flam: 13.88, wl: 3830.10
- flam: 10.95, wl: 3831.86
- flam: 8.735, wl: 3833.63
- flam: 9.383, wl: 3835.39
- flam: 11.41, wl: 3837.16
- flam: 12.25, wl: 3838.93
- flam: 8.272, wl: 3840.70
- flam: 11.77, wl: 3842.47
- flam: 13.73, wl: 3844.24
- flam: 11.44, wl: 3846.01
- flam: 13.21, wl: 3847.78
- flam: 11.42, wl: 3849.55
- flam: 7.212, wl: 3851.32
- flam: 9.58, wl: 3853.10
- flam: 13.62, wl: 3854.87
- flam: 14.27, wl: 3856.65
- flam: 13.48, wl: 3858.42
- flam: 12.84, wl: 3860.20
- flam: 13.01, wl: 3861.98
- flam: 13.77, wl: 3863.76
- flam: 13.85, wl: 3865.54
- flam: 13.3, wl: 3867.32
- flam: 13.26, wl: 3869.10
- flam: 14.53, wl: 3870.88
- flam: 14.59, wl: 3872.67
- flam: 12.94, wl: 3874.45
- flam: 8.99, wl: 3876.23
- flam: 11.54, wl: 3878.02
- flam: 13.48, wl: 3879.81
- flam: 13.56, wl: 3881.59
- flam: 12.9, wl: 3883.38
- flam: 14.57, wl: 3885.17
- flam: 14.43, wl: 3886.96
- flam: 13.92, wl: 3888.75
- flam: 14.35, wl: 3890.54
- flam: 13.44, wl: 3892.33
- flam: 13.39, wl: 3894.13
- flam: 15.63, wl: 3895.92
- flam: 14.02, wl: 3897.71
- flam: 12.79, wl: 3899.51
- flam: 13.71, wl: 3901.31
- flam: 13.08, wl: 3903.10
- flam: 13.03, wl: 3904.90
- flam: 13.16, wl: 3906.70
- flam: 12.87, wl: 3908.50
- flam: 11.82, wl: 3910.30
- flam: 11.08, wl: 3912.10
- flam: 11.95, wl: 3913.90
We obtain 11.2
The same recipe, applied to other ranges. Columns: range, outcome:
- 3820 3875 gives 12.2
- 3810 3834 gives 11.4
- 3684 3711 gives 11.2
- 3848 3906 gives 13.1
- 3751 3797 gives 10.7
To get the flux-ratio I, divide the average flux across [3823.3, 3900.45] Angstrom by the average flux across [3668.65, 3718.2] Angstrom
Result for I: 1.10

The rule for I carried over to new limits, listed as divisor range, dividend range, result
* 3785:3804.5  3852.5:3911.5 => 1.23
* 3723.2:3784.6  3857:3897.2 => 1.25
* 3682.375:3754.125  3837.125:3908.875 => 1.15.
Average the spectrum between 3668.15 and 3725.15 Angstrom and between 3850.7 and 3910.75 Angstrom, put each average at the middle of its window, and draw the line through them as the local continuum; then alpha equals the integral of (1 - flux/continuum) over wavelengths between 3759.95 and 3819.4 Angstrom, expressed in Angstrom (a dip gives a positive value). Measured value 7.5 Angstrom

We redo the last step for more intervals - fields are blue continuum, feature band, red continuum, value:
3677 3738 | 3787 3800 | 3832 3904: 1.7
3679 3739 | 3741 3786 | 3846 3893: 4.4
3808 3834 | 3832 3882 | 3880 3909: 2.0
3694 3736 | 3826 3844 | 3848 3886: 1.7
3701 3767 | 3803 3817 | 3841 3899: 1.2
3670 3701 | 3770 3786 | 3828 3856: 1.2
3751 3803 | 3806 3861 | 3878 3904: 3.0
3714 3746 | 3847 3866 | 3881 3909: 1.2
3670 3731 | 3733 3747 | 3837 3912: 0.8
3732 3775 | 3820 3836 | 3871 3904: 1.0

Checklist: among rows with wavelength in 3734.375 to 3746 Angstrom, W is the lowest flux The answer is 9.285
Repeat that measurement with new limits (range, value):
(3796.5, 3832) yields 7.013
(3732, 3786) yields 6.812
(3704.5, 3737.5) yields 10.38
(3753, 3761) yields 9.885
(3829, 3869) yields 7.212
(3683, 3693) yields 2.988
